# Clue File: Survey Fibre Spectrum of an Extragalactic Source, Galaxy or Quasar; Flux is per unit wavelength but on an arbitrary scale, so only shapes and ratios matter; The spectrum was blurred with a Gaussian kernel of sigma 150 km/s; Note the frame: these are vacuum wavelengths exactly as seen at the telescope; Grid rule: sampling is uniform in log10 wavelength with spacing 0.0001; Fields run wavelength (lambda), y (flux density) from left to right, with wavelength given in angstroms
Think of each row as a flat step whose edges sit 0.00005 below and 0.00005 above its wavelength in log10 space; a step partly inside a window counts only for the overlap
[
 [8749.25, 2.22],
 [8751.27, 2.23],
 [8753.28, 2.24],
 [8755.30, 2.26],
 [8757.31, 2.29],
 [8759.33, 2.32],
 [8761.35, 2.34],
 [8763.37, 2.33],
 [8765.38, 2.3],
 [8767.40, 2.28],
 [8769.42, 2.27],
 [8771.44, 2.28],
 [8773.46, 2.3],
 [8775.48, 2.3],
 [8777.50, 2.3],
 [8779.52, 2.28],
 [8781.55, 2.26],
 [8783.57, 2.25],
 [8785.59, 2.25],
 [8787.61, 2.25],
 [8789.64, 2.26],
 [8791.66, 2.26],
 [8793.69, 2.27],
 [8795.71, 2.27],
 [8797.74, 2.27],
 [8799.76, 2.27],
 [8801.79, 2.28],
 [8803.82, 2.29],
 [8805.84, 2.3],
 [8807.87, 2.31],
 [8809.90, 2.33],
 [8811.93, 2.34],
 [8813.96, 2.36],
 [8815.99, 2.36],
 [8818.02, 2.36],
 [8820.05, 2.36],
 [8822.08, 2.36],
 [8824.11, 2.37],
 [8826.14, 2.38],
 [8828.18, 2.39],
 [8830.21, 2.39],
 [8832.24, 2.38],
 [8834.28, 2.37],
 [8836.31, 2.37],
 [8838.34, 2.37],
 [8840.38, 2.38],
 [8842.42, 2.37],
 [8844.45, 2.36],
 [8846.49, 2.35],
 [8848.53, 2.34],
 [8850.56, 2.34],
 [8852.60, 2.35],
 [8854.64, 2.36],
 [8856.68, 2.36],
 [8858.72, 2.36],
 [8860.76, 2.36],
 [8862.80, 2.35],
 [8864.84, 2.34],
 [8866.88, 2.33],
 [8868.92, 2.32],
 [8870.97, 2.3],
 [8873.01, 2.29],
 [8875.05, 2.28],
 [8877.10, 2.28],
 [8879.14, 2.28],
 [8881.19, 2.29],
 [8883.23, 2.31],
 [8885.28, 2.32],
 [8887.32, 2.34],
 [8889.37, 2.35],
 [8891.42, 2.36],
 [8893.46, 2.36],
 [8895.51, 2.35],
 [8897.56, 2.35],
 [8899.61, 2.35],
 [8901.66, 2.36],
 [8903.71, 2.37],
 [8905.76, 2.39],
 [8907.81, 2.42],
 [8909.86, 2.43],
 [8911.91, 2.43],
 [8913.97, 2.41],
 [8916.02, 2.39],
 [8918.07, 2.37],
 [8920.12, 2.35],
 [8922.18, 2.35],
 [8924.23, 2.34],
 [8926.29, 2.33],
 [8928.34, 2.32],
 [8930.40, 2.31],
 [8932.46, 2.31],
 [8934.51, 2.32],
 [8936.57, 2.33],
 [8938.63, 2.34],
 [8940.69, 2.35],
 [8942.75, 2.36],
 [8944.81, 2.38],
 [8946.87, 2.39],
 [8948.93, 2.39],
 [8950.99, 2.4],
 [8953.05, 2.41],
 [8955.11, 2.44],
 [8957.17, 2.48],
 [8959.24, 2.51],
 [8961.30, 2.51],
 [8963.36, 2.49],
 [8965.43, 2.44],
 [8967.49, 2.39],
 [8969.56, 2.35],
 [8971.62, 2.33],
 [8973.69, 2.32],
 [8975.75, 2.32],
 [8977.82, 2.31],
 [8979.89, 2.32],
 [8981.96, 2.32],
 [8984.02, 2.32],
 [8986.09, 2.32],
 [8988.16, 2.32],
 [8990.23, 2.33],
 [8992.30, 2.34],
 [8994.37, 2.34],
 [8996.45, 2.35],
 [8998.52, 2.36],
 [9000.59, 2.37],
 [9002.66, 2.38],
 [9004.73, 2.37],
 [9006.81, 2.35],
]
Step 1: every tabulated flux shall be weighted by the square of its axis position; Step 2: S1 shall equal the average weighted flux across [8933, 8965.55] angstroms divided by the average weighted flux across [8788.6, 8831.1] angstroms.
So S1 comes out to 1.07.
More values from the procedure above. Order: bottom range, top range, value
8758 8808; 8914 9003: 1.08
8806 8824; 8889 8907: 1.03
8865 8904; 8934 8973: 1.05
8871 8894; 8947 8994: 1.05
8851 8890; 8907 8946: 1.03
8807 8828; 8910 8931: 1.03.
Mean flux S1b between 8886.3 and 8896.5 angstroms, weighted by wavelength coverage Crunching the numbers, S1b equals 2.35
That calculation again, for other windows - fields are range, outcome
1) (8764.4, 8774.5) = 2.29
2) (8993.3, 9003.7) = 2.36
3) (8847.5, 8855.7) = 2.35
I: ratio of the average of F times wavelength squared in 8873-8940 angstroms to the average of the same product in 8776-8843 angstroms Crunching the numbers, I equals 1.0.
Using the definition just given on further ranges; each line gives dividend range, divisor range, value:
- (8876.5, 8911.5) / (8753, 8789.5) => 1.06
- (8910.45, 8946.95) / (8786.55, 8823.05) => 1.05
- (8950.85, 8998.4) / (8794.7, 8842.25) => 1.05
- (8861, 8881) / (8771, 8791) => 1.04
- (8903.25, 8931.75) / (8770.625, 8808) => 1.07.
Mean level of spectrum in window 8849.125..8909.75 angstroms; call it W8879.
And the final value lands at 2.34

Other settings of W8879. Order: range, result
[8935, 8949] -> 2.36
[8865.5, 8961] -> 2.36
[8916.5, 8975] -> 2.38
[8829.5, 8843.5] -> 2.38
